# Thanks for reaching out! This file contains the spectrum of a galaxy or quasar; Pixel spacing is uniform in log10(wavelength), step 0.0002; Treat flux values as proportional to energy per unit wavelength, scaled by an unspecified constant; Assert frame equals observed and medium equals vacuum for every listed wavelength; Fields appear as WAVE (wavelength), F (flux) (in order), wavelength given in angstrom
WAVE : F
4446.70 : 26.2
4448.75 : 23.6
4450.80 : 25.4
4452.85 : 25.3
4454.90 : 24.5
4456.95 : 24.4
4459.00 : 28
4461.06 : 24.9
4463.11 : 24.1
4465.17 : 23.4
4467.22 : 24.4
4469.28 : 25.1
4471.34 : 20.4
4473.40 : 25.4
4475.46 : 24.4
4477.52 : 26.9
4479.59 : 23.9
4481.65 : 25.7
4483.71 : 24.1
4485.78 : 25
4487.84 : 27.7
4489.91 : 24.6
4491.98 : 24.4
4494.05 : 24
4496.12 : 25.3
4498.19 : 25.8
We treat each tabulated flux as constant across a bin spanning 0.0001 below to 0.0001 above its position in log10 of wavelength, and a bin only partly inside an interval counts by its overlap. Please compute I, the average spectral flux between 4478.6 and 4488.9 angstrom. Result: 25.3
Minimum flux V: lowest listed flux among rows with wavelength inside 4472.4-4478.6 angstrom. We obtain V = 24.4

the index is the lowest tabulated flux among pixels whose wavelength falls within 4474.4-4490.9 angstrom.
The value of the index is 23.9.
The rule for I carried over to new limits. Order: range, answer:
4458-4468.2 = 25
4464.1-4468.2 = 23.9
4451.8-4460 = 25.6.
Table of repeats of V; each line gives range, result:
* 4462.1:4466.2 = 23.4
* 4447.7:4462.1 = 23.6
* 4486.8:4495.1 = 24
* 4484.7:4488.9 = 25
